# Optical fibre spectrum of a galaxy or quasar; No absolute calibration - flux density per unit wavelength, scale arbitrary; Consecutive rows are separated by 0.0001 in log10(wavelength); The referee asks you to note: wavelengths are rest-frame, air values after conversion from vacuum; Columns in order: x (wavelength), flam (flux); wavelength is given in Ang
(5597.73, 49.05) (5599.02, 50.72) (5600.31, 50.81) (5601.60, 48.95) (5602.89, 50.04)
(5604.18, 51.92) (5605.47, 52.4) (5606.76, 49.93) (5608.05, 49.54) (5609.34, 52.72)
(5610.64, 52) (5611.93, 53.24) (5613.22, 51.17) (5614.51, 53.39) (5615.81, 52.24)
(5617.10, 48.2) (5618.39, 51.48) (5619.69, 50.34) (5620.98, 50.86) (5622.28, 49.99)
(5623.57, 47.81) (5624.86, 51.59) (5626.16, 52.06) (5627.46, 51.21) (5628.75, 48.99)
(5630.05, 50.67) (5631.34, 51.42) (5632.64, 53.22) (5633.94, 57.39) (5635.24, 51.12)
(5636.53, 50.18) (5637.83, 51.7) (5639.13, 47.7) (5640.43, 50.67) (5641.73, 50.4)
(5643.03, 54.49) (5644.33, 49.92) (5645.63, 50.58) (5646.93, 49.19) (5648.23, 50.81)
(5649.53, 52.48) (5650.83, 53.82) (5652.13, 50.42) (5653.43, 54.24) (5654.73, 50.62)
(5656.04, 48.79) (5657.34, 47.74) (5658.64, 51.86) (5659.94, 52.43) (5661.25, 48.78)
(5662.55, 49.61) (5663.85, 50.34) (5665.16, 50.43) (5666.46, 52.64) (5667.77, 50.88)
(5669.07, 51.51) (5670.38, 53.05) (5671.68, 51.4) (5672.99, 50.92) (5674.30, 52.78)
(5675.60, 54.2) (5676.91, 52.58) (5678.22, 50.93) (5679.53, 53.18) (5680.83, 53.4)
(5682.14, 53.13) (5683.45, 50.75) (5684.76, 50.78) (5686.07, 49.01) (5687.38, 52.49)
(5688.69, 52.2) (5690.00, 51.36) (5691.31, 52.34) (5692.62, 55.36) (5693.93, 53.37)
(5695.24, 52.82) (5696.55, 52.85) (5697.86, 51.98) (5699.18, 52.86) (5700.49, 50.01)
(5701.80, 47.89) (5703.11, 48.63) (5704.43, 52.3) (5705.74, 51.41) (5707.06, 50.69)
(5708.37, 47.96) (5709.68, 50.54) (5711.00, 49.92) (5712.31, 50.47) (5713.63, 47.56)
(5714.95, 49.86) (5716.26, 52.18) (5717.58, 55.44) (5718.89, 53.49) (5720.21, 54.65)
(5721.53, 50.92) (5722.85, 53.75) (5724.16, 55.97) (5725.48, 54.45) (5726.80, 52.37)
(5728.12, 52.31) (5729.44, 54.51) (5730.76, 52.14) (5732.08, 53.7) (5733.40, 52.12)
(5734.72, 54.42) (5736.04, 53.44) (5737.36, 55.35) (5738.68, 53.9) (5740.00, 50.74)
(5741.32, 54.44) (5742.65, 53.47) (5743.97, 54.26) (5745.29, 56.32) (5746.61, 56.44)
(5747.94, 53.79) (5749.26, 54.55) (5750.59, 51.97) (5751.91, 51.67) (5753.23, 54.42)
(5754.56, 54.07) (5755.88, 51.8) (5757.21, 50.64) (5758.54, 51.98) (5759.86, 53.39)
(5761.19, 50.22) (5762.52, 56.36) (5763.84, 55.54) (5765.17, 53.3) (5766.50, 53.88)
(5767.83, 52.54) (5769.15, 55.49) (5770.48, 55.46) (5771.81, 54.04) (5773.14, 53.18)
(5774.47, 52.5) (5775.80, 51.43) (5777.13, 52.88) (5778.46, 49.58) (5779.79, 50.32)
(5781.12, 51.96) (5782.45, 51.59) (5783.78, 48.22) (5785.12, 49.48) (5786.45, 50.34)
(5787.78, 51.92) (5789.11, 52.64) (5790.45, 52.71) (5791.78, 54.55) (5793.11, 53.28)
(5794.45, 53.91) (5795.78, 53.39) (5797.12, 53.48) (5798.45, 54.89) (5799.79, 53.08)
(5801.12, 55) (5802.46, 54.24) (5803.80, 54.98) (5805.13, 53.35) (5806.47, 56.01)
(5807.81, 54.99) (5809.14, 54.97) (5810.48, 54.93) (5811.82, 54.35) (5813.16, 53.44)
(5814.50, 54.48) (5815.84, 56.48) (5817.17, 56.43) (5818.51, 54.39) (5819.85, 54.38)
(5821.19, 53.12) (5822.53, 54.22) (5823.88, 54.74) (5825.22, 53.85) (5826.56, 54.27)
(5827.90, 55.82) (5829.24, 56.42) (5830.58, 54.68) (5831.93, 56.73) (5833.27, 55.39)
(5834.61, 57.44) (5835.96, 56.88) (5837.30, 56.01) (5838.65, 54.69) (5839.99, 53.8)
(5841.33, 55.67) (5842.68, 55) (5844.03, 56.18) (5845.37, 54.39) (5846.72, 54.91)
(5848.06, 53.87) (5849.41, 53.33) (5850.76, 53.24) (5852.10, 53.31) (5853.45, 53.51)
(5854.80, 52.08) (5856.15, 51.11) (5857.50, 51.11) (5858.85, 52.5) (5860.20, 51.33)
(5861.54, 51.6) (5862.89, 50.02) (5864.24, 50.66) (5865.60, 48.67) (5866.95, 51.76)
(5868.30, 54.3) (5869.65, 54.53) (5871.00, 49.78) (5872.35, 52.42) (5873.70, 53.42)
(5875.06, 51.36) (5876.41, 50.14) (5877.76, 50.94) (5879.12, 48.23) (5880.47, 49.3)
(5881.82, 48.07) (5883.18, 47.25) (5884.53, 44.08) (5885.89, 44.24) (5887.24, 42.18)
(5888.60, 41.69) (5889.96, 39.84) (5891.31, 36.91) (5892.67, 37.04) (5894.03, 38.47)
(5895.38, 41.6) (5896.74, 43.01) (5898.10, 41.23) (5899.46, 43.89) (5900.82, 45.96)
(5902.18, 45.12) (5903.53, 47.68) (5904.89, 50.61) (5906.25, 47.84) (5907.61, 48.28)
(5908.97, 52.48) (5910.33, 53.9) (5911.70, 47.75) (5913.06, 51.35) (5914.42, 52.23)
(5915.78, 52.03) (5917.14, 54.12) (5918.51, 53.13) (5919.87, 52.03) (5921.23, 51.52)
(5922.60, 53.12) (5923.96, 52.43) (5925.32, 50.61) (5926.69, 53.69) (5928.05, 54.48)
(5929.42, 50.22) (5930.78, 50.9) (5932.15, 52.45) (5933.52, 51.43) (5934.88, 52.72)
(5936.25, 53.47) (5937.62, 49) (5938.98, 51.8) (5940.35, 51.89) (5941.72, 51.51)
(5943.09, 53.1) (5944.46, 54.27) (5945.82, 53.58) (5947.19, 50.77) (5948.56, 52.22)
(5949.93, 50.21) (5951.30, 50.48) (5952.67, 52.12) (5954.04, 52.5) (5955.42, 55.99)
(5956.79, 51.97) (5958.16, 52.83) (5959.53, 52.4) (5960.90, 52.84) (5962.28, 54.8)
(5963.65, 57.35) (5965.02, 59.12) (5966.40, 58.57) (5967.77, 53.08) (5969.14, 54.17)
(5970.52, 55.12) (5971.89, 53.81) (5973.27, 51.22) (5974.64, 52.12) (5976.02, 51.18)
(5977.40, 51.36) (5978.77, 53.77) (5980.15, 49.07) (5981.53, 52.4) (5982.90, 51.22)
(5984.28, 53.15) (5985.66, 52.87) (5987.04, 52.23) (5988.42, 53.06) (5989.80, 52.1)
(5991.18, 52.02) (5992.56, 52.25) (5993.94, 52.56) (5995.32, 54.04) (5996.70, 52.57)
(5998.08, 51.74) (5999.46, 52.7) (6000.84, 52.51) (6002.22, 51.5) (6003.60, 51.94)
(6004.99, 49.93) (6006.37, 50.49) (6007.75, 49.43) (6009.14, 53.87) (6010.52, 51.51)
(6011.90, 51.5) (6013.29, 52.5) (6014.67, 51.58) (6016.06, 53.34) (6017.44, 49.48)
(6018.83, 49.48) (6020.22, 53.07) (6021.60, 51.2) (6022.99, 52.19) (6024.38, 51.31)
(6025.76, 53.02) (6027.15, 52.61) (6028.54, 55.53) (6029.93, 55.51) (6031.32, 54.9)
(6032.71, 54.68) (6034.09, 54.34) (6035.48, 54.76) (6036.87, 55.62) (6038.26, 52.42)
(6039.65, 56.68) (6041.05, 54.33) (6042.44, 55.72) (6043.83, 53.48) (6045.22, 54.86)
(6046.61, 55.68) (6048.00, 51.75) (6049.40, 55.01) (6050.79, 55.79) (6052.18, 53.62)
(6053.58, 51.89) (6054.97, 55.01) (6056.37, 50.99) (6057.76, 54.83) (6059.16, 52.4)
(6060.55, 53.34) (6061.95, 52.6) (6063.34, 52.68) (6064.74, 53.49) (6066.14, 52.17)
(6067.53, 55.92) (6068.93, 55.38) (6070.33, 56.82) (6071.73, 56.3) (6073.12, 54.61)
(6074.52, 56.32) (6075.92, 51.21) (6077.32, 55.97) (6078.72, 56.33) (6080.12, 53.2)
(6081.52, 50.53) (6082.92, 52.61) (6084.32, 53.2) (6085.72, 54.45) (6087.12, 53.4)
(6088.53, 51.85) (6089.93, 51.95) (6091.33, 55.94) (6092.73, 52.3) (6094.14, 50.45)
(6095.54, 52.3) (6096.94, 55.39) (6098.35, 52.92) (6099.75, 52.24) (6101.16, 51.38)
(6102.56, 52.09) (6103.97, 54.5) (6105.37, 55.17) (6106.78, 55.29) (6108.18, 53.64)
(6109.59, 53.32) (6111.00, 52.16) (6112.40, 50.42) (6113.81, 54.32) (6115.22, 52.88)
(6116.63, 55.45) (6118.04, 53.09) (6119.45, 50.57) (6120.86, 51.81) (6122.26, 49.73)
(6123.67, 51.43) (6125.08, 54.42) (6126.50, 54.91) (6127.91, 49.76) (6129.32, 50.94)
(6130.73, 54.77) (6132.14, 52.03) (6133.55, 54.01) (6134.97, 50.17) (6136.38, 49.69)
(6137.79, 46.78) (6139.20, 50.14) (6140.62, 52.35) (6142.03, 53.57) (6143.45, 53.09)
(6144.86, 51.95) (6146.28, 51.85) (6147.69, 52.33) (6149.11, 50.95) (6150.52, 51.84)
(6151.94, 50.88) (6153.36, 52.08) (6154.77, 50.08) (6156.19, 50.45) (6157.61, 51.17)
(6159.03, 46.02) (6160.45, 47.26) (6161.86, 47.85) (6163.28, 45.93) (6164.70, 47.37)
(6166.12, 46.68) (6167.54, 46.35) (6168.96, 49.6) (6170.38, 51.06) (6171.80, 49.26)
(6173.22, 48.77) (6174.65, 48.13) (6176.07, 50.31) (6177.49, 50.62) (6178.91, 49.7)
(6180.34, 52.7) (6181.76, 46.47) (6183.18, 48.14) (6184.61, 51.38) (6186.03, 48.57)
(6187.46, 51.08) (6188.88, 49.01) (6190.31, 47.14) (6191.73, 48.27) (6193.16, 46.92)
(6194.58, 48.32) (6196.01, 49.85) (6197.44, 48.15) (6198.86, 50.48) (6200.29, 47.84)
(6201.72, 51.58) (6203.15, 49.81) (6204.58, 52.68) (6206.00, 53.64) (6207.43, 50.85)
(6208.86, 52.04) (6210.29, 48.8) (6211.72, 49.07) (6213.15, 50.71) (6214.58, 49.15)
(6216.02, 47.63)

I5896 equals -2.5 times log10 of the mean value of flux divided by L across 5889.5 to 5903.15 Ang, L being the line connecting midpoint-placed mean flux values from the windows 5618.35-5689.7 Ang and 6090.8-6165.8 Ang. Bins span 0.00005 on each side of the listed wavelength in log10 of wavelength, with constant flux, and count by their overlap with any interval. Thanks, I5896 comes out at 0.23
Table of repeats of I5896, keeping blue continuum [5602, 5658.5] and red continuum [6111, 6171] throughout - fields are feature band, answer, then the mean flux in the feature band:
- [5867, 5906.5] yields 0.11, 46.3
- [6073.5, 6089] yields -0.05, 53.6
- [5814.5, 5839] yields -0.09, 55.3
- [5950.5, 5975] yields -0.06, 53.9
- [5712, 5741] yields -0.04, 52.9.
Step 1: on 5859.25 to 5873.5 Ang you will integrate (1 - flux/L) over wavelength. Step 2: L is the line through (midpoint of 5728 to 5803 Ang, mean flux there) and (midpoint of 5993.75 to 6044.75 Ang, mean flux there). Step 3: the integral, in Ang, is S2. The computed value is 0.4 Ang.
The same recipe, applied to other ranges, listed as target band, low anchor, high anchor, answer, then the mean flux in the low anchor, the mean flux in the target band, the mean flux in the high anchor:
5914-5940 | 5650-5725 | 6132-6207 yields -0.74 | 51.6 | 52.2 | 49.8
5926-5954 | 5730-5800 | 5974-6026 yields 0.08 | 53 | 52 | 51.9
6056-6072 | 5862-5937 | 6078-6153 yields -0.71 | 48.9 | 53.9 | 52.5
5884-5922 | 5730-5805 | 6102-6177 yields 4.30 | 53.1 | 46.5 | 51.1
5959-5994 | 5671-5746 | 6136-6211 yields -1.64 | 52.3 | 53.2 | 49.8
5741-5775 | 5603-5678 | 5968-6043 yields -1.30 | 51.3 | 53.7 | 52.7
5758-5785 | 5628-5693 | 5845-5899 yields -1.43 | 51.5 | 52.6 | 48.6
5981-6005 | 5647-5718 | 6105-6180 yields -0.57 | 51.4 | 52.3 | 51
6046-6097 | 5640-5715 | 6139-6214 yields -3.62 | 51.3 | 53.7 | 49.8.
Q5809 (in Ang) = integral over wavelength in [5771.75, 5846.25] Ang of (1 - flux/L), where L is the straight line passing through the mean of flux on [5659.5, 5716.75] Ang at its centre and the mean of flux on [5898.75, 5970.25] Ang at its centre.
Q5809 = -3.3 Ang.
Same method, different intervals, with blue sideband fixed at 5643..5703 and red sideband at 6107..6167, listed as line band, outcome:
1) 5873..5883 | 0.26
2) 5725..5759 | -1.28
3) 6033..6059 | -1.50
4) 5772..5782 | -0.06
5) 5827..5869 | -1.91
